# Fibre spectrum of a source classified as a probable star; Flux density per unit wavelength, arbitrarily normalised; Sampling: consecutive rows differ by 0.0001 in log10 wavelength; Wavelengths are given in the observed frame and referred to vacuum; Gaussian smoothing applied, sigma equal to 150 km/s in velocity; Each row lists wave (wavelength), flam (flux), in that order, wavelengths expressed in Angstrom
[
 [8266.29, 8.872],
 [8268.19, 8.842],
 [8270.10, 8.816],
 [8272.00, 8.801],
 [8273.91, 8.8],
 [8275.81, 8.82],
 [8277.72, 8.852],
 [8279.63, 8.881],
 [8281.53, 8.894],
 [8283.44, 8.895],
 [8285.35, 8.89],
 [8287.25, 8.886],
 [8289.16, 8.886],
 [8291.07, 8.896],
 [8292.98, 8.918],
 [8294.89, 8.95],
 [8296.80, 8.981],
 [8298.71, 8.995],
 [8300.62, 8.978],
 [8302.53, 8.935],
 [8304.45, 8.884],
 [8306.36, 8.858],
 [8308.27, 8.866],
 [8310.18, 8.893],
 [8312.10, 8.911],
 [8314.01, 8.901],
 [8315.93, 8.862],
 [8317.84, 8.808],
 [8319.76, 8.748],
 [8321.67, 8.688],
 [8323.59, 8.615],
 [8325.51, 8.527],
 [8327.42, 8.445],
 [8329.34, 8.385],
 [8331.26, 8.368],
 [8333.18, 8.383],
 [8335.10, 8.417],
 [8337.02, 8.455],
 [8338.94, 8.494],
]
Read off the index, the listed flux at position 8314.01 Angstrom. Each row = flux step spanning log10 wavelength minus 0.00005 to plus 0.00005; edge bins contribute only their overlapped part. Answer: 8.901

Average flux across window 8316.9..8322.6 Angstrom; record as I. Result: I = 8.75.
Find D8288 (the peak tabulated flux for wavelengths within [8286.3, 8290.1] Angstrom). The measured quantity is 8.886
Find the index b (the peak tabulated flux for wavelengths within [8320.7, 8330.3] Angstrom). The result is 8.688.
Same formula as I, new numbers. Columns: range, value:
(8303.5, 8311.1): 8.89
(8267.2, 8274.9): 8.82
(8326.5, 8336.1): 8.39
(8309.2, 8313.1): 8.9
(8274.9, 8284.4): 8.86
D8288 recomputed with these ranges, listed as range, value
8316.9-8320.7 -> 8.808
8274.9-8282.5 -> 8.894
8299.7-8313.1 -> 8.978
